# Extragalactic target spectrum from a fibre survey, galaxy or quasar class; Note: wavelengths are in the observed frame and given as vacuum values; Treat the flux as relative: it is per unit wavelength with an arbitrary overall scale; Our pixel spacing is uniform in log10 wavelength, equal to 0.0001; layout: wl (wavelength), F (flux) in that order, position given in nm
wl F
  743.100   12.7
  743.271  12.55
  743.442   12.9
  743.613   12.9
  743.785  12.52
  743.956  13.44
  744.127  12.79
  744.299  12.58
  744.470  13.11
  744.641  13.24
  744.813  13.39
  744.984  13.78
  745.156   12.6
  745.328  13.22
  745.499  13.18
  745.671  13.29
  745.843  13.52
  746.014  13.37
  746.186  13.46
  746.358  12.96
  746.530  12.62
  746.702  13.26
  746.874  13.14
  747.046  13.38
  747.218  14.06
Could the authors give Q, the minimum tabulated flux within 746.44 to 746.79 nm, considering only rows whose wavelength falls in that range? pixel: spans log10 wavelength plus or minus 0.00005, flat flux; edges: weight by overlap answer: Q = 12.62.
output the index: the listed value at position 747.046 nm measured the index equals 13.38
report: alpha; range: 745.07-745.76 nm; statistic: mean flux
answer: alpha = 13.1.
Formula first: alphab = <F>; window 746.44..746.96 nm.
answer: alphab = 13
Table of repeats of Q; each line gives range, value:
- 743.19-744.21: 12.52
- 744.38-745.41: 12.6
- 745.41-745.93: 13.18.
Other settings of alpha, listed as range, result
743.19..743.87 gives 12.7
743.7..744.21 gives 12.9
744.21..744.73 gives 13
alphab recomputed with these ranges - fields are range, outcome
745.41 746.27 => 13.4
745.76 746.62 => 13.2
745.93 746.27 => 13.4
